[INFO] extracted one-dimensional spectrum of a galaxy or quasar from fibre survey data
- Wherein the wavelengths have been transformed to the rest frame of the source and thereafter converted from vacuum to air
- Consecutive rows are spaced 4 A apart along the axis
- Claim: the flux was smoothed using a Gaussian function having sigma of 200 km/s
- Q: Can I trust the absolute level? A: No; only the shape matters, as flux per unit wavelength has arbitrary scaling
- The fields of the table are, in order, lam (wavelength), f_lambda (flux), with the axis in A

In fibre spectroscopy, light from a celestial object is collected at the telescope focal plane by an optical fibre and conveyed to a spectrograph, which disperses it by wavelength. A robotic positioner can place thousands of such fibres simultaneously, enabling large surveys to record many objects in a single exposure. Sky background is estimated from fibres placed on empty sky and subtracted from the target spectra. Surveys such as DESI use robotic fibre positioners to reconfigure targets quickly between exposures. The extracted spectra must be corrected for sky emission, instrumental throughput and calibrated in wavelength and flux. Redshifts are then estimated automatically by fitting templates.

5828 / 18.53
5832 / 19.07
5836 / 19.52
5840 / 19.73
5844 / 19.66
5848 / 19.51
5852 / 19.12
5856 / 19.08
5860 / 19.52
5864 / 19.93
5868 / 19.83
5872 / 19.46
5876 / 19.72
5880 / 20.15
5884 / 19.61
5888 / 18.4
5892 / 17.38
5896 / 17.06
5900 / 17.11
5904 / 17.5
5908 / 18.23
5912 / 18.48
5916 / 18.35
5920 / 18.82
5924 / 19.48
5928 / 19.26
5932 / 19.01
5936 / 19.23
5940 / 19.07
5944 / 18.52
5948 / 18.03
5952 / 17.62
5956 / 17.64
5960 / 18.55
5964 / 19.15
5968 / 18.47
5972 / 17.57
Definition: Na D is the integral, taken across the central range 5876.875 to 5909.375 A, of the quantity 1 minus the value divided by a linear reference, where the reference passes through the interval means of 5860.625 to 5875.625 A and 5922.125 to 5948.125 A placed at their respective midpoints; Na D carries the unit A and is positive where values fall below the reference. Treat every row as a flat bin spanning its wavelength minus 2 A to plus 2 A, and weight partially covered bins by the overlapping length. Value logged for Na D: 2.0 A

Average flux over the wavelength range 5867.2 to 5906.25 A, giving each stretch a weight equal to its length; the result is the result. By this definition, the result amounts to 18.6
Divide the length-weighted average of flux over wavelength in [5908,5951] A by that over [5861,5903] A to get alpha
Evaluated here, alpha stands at 1.00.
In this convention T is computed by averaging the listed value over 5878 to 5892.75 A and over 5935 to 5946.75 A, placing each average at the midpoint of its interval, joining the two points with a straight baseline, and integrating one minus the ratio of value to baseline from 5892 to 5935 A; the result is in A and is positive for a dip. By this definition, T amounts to 1.4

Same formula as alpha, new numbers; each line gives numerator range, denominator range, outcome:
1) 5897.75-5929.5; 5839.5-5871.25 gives 0.94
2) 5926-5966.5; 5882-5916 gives 1.03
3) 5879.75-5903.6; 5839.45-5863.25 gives 0.93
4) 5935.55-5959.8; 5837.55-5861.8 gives 0.94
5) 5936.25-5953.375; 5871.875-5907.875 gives 1.00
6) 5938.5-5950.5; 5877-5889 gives 0.95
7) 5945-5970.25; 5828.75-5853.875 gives 0.94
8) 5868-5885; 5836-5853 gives 1.01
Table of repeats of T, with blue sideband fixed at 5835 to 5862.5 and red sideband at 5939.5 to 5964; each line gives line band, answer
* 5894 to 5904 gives 0.9 A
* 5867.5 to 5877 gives -0.2 A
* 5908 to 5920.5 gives 0.2 A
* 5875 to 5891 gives -0.2 A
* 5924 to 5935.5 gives -0.4 A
